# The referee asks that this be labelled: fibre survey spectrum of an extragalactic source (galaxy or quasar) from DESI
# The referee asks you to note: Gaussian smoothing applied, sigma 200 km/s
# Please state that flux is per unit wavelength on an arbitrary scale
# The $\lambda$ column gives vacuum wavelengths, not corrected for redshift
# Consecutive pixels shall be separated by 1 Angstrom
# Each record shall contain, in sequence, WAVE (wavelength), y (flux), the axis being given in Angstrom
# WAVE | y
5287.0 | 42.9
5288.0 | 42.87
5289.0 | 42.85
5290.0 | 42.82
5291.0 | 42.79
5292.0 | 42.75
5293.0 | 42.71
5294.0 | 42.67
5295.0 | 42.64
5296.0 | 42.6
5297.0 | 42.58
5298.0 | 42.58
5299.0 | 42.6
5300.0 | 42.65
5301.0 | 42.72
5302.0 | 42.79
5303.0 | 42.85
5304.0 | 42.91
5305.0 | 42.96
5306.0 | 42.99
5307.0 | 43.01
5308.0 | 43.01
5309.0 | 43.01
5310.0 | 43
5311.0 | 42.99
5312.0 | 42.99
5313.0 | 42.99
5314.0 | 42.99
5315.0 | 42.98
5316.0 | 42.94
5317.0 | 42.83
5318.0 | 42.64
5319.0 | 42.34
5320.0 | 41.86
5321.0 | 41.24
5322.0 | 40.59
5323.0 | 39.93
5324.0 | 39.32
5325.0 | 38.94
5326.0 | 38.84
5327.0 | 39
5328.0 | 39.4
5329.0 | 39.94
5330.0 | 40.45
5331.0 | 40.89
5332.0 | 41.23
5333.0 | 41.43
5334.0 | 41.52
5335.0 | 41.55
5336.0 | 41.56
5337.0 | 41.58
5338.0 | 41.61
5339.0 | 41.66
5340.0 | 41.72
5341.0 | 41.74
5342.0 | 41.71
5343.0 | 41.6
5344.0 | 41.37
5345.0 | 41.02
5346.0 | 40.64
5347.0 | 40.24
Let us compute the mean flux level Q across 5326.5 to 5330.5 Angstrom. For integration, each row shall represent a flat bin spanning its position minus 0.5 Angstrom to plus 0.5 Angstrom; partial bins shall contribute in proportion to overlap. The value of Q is 39.7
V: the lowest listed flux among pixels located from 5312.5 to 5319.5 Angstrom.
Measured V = 42.34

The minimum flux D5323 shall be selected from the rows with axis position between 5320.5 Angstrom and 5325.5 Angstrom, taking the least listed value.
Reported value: 38.94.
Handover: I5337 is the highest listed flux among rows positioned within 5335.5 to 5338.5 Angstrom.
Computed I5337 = 41.61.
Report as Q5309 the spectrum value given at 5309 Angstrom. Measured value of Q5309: 43.01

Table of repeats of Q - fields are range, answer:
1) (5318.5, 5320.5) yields 42.1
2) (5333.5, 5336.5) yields 41.5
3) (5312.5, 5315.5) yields 43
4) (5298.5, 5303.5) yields 42.7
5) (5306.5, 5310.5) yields 43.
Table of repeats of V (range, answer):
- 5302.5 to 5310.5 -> 42.85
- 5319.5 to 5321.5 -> 41.24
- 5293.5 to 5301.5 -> 42.58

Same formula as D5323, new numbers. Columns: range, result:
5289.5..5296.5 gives 42.6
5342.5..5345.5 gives 41.02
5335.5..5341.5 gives 41.56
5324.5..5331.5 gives 38.84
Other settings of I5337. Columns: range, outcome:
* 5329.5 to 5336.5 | 41.56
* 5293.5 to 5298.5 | 42.67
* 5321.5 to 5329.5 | 40.59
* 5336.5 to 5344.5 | 41.74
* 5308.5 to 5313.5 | 43.01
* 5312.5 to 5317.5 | 42.99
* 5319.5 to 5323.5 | 41.86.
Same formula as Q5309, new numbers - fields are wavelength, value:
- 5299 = 42.6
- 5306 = 42.99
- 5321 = 41.24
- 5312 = 42.99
